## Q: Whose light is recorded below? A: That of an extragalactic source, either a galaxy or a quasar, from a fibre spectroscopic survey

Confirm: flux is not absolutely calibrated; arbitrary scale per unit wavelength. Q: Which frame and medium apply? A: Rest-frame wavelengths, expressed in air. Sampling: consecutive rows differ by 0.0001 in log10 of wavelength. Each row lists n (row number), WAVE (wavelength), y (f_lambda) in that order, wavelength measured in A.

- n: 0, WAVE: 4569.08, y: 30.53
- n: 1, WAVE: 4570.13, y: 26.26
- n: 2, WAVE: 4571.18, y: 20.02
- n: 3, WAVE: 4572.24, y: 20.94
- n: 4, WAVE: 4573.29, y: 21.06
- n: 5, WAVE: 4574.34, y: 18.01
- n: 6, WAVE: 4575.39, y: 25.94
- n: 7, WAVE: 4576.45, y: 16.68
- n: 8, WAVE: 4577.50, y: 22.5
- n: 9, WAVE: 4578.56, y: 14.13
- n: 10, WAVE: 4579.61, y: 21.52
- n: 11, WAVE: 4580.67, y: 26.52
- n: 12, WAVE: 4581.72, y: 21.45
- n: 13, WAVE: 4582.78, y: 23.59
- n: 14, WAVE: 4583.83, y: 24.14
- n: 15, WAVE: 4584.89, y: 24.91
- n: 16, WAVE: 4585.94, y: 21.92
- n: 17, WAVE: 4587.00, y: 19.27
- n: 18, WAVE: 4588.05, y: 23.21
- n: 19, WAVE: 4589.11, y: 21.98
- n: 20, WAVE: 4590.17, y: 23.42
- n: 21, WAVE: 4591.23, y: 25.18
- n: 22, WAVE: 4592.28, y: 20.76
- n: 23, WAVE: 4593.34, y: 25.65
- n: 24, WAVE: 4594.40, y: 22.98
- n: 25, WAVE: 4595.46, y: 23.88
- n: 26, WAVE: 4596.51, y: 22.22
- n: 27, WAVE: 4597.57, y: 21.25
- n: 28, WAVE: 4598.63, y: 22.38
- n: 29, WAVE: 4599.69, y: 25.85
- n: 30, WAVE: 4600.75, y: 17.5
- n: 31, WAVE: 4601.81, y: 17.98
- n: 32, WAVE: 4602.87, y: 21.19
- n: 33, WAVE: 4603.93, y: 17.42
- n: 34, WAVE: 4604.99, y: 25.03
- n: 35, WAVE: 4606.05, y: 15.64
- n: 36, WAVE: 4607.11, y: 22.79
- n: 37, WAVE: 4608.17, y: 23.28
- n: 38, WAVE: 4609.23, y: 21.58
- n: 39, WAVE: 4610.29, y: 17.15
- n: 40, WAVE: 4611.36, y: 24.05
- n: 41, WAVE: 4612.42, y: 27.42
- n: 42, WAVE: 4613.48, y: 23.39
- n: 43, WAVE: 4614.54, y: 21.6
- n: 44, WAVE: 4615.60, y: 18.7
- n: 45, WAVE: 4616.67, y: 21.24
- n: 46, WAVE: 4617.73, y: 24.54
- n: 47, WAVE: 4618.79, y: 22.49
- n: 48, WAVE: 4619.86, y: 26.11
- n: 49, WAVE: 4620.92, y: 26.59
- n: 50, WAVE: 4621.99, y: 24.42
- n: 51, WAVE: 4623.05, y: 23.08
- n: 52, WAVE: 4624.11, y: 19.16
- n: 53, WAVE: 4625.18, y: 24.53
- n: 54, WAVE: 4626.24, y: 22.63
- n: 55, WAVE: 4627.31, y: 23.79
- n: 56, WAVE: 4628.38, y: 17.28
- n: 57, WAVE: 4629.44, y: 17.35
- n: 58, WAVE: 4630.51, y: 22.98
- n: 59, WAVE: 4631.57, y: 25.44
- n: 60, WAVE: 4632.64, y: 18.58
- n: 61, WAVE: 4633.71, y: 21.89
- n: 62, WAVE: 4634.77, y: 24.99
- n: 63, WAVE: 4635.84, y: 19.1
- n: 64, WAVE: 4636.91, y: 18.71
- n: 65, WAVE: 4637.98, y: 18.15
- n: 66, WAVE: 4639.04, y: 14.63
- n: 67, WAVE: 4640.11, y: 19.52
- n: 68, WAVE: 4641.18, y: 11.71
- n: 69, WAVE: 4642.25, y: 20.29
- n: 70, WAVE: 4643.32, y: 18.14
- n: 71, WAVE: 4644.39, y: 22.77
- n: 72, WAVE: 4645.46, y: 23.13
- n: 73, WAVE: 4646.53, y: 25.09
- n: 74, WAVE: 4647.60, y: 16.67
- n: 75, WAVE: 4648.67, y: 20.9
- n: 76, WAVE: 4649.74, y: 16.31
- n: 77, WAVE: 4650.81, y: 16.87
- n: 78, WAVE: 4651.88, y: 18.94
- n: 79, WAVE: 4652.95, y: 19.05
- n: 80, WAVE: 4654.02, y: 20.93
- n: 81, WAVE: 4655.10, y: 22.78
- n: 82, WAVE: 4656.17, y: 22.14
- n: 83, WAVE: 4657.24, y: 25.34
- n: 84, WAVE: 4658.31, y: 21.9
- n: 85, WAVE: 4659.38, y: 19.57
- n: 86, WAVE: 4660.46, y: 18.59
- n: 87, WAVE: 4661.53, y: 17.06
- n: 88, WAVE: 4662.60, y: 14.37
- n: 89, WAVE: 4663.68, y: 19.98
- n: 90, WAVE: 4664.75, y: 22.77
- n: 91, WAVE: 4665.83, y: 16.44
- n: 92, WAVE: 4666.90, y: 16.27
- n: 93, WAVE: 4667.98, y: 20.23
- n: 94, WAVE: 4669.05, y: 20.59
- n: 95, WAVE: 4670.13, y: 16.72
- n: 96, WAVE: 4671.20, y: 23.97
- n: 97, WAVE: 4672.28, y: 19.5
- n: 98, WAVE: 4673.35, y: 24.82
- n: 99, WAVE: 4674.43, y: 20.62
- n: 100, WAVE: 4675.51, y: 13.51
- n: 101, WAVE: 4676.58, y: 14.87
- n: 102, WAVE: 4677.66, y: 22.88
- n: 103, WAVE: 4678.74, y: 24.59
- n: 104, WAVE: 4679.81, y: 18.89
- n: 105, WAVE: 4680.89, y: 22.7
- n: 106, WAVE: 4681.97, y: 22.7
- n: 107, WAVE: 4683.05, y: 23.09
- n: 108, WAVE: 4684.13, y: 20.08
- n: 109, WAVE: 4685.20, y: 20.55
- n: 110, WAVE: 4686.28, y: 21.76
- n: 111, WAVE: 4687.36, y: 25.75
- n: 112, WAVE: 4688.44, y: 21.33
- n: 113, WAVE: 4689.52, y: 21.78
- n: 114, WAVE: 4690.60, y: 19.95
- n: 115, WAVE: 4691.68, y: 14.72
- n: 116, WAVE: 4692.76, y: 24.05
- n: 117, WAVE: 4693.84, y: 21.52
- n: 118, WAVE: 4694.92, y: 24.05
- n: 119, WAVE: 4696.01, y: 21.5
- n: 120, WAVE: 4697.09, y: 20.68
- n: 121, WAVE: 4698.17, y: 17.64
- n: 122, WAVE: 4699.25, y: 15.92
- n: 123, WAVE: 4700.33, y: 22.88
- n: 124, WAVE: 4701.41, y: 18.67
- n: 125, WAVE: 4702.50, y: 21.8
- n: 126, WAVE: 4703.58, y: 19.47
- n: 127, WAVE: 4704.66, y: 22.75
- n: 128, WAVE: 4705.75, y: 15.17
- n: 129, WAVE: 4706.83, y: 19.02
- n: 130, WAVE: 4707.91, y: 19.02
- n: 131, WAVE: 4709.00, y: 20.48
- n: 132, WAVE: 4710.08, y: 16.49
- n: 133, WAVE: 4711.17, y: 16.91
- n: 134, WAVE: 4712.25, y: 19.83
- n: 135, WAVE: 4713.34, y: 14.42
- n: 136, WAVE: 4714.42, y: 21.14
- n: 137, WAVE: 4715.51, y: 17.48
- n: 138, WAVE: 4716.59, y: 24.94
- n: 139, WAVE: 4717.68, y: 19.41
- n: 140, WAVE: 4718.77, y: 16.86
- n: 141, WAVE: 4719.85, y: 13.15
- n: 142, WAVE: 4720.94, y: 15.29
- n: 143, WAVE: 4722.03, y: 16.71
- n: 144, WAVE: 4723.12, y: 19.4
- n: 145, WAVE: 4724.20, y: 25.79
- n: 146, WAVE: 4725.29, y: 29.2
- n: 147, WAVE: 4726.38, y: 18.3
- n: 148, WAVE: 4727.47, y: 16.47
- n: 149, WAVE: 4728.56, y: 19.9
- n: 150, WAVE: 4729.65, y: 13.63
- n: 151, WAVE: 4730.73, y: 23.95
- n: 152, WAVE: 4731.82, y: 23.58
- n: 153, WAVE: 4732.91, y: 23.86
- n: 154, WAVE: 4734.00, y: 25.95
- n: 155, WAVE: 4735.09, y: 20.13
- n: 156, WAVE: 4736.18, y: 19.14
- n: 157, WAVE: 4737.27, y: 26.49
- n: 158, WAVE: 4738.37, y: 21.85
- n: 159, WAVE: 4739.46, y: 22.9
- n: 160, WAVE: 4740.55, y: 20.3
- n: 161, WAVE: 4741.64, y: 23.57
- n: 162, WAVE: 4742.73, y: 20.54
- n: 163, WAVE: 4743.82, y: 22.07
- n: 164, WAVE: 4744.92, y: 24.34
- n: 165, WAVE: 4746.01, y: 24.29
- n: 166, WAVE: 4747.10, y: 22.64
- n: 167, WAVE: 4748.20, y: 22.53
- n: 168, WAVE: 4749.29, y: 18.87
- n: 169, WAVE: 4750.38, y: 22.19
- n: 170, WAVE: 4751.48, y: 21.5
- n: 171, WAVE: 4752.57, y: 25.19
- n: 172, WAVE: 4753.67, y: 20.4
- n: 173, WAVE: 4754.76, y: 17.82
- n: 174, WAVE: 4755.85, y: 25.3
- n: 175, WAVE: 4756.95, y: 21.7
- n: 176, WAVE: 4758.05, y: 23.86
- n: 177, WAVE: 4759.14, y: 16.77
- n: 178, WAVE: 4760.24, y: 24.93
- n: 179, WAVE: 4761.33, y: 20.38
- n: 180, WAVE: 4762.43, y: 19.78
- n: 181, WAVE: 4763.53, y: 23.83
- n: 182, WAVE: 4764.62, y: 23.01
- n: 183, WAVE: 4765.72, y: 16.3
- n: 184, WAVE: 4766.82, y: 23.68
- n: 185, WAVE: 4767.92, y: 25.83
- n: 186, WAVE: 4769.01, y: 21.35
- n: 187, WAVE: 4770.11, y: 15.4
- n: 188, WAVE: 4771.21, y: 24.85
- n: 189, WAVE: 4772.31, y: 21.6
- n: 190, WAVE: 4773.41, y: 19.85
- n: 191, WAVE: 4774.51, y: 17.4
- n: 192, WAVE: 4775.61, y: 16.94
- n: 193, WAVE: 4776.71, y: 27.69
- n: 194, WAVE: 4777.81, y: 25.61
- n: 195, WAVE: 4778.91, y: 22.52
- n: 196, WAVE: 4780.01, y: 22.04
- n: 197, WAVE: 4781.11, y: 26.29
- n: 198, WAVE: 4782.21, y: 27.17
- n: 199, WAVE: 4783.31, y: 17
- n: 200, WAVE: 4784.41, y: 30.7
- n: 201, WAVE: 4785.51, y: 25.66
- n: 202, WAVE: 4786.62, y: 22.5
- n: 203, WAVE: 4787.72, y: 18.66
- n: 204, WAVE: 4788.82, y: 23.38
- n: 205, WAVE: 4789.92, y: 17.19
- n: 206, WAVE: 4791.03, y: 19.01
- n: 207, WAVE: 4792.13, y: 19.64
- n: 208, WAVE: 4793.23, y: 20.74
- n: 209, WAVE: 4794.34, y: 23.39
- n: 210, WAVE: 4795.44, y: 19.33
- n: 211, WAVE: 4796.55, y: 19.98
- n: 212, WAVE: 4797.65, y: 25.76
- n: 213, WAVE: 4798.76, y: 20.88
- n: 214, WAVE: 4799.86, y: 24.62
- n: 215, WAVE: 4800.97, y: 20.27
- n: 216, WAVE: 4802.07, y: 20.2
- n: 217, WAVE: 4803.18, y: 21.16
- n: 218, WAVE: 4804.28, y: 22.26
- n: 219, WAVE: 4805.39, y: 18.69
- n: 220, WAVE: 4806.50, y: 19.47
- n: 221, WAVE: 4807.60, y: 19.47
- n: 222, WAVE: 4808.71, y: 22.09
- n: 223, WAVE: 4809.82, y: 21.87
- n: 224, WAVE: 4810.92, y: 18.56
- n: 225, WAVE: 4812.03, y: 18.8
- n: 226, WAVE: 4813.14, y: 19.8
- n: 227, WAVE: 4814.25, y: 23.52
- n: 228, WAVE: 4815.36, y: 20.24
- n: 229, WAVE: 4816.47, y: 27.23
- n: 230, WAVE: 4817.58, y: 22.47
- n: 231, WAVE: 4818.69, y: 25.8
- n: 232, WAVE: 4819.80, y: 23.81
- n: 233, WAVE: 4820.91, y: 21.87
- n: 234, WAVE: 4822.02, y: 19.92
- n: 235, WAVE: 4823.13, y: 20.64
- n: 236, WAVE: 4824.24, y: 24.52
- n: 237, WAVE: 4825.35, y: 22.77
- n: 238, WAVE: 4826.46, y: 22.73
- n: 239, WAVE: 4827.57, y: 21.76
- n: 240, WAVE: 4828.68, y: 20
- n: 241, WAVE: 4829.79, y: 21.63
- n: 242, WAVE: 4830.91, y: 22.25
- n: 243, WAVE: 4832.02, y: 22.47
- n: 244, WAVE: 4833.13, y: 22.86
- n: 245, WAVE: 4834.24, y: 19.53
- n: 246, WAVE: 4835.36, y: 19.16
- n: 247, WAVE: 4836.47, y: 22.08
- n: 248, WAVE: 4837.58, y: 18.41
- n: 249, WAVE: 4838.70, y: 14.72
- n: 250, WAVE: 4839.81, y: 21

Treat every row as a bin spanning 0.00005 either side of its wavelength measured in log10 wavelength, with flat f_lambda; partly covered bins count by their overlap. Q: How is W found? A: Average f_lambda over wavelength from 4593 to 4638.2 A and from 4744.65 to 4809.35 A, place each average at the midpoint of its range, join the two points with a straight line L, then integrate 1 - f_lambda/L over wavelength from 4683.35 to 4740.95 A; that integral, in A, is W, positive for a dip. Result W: 4.1 A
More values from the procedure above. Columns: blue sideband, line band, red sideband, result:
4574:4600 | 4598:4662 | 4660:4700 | 1.2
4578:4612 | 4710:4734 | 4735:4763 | 2.5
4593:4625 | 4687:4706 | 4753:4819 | 1.2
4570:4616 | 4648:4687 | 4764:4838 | 3.1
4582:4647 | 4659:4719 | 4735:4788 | 5.7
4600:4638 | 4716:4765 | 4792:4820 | 0.5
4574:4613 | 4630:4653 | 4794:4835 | 2.2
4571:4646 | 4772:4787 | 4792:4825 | -1.0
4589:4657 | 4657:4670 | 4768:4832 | 1.3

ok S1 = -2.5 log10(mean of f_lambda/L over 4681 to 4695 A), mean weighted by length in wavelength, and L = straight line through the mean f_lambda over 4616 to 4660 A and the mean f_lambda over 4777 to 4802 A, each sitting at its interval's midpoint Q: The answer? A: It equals -0.009 mag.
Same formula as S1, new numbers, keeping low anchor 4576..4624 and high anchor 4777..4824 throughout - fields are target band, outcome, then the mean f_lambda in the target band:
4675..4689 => 0.05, 21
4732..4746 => -0.03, 22.7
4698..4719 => 0.16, 19.1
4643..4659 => 0.07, 20.8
